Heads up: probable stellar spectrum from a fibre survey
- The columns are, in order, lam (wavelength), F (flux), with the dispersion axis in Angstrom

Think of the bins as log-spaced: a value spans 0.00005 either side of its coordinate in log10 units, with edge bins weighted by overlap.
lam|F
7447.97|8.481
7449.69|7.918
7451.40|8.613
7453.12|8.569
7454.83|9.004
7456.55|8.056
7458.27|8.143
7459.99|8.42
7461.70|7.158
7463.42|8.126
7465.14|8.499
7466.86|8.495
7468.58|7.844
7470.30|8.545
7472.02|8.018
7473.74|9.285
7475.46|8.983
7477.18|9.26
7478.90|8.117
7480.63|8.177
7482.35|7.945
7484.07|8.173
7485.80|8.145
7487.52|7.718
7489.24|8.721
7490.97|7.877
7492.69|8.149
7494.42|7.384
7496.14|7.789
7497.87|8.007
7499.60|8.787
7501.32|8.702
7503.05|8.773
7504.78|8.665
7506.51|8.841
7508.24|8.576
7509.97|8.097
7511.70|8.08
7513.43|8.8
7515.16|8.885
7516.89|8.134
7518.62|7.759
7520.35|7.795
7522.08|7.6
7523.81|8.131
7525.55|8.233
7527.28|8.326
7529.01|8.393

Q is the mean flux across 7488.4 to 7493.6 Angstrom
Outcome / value 8.23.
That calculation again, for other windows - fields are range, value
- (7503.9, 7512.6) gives 8.45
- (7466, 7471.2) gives 8.29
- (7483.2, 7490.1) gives 8.19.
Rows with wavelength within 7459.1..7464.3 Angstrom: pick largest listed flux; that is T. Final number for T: 8.42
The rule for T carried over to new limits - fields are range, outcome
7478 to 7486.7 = 8.177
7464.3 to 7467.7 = 8.499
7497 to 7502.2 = 8.787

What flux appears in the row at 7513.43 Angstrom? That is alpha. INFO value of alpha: 8.8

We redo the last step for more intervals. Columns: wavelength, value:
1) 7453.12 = 8.569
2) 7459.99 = 8.42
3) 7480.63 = 8.177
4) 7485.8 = 8.145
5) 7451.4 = 8.613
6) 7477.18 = 9.26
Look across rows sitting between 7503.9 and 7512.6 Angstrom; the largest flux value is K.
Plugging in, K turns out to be 8.841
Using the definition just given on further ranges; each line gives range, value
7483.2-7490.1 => 8.721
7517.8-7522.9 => 7.795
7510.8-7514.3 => 8.8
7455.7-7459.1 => 8.143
